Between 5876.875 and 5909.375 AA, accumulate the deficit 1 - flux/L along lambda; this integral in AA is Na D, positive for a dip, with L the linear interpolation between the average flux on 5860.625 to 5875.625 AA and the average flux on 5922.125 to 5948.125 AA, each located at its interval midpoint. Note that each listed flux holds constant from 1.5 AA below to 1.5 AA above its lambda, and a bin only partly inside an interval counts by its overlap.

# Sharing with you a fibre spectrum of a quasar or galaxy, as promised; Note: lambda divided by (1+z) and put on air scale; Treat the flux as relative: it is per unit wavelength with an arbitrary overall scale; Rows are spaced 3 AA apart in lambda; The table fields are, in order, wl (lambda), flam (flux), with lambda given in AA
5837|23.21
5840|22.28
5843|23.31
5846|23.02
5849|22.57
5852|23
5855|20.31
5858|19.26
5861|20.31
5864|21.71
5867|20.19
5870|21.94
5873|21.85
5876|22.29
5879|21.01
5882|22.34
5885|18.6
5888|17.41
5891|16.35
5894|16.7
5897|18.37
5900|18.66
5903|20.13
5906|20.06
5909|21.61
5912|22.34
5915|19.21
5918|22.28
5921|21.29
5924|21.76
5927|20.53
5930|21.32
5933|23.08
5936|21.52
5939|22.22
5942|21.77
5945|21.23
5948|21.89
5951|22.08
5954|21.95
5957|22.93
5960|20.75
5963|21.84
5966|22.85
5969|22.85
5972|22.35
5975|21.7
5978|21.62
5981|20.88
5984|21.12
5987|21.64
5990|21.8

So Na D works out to 3.5 AA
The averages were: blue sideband 21.3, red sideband 21.7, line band 19.2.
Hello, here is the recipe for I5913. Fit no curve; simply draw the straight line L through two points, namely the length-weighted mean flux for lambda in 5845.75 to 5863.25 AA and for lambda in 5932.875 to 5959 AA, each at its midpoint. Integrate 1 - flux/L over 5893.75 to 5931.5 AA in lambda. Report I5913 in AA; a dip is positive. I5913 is 2.3 AA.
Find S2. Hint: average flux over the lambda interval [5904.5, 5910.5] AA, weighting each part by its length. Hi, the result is 20.8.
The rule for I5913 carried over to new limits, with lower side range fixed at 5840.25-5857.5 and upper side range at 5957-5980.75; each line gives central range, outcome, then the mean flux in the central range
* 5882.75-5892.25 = 1.84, 17.9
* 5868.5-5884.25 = 0.33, 21.7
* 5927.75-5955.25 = 0.24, 21.9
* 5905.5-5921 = 0.65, 21.2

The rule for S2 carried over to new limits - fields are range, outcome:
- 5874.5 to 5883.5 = 21.9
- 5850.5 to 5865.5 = 20.9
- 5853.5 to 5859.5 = 19.8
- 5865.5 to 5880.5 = 21.5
